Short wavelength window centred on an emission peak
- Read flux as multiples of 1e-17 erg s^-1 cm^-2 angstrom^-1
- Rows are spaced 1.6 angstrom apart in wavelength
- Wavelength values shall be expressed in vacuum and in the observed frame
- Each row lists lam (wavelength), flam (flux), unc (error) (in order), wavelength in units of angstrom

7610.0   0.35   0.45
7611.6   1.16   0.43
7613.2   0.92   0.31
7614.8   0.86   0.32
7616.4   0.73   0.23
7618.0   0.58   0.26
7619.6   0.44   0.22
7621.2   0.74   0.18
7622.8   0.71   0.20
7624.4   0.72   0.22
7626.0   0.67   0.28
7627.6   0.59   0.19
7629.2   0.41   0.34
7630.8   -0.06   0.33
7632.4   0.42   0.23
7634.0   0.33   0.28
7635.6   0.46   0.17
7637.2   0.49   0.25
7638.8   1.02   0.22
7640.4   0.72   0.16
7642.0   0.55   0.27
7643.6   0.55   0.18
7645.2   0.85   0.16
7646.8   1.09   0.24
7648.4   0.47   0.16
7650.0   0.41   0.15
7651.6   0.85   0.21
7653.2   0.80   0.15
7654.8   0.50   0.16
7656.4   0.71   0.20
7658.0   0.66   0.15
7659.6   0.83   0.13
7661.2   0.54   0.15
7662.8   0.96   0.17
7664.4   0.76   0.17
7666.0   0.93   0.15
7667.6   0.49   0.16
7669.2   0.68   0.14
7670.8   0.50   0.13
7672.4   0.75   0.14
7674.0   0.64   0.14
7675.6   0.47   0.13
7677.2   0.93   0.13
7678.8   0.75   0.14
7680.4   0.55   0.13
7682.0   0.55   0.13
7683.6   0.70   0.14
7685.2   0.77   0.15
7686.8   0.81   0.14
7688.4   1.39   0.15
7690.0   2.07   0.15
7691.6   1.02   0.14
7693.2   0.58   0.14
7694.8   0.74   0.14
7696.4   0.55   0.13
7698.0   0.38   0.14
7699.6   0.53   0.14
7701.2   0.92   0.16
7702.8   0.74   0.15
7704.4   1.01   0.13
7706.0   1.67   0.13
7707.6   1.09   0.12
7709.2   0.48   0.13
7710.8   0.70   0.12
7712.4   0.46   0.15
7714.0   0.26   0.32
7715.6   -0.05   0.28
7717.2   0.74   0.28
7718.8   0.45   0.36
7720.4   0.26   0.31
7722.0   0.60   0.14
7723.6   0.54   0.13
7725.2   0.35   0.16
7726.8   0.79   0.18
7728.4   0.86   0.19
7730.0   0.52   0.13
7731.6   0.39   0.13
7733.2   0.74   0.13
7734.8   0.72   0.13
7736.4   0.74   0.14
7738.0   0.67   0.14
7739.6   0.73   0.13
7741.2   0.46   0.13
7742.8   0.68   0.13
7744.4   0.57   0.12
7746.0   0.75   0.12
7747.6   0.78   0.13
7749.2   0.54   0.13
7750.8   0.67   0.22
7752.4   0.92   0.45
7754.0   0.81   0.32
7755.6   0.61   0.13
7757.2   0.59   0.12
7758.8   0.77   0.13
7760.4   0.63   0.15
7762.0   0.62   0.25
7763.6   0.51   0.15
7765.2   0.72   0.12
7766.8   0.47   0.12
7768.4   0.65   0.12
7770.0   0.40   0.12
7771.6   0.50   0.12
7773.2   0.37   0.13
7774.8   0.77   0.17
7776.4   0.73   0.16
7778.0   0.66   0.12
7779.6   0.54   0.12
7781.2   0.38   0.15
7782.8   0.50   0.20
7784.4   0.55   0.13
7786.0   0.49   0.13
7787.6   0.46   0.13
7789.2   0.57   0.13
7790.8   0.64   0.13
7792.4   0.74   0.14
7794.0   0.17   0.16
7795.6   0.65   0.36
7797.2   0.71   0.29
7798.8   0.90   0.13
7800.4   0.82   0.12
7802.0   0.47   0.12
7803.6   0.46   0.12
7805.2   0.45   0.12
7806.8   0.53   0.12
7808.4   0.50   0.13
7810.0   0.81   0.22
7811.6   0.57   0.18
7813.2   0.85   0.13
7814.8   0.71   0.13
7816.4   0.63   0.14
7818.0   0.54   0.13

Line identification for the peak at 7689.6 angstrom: [S II] 6716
